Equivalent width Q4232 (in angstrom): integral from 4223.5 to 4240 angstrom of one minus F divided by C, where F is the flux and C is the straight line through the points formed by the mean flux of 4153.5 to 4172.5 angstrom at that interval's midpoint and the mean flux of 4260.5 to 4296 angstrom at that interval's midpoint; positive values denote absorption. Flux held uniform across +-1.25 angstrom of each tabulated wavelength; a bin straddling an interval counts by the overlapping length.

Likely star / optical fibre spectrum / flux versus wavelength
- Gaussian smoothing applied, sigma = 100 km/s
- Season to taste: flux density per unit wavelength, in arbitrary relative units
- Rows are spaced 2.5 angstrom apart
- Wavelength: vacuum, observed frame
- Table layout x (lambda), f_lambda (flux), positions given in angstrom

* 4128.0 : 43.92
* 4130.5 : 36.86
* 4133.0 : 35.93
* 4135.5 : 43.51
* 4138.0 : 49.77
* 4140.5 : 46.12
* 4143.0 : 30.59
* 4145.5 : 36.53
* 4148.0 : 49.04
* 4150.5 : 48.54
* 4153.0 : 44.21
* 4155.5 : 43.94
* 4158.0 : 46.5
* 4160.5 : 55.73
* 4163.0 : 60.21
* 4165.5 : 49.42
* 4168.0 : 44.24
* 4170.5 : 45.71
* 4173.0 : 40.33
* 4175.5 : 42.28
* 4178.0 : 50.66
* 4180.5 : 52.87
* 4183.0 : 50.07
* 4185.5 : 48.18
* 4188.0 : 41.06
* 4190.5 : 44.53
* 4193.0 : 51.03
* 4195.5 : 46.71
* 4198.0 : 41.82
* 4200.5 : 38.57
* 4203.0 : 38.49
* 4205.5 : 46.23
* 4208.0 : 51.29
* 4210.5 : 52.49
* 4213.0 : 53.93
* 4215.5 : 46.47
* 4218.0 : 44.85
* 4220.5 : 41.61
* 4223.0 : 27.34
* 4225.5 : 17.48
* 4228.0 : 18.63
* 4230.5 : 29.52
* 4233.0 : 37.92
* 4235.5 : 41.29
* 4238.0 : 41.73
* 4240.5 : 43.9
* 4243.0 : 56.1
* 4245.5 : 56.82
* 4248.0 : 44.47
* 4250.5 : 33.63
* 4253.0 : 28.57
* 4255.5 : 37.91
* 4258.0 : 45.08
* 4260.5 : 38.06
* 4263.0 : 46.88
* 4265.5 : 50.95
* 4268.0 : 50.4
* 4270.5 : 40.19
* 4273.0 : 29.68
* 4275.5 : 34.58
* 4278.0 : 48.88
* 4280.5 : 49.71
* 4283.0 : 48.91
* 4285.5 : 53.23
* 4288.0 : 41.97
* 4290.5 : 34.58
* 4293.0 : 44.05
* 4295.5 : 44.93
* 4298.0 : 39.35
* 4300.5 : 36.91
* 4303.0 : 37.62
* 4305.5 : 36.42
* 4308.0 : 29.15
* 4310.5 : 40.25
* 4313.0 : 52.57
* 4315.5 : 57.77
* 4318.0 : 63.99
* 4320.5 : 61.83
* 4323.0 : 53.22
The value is 5.2 angstrom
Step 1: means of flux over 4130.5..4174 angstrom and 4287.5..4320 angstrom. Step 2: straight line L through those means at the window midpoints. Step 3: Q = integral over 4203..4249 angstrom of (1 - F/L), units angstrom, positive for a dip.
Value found 2.7 angstrom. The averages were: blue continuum 45.1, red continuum 43.5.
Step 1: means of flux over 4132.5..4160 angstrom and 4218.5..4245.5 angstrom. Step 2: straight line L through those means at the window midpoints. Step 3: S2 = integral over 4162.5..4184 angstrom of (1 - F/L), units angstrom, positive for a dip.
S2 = -3.4 angstrom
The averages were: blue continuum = 43.7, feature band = 48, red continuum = 36.8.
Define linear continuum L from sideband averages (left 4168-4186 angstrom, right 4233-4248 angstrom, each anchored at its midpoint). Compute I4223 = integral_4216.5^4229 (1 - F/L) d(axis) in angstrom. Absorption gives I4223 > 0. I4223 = 4.4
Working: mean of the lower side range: 46.9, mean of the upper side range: 46.8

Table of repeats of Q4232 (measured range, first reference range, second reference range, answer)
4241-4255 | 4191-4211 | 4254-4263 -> -0.6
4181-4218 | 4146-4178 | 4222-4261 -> -3.4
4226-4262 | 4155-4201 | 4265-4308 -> 4.0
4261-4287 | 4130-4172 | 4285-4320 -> -0.5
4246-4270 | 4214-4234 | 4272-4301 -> -2.4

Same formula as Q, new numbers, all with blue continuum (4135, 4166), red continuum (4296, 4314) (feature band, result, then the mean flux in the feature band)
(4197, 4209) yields 0.21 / 43.1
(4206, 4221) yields -1.81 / 48.7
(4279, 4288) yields -2.11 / 49.4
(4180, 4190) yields -0.58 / 47.4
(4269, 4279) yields 0.52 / 38.4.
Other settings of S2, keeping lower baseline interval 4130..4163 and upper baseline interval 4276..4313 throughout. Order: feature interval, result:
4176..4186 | -1.4 angstrom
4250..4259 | 1.4 angstrom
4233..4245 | -0.8 angstrom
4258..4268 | -0.8 angstrom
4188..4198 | -0.5 angstrom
